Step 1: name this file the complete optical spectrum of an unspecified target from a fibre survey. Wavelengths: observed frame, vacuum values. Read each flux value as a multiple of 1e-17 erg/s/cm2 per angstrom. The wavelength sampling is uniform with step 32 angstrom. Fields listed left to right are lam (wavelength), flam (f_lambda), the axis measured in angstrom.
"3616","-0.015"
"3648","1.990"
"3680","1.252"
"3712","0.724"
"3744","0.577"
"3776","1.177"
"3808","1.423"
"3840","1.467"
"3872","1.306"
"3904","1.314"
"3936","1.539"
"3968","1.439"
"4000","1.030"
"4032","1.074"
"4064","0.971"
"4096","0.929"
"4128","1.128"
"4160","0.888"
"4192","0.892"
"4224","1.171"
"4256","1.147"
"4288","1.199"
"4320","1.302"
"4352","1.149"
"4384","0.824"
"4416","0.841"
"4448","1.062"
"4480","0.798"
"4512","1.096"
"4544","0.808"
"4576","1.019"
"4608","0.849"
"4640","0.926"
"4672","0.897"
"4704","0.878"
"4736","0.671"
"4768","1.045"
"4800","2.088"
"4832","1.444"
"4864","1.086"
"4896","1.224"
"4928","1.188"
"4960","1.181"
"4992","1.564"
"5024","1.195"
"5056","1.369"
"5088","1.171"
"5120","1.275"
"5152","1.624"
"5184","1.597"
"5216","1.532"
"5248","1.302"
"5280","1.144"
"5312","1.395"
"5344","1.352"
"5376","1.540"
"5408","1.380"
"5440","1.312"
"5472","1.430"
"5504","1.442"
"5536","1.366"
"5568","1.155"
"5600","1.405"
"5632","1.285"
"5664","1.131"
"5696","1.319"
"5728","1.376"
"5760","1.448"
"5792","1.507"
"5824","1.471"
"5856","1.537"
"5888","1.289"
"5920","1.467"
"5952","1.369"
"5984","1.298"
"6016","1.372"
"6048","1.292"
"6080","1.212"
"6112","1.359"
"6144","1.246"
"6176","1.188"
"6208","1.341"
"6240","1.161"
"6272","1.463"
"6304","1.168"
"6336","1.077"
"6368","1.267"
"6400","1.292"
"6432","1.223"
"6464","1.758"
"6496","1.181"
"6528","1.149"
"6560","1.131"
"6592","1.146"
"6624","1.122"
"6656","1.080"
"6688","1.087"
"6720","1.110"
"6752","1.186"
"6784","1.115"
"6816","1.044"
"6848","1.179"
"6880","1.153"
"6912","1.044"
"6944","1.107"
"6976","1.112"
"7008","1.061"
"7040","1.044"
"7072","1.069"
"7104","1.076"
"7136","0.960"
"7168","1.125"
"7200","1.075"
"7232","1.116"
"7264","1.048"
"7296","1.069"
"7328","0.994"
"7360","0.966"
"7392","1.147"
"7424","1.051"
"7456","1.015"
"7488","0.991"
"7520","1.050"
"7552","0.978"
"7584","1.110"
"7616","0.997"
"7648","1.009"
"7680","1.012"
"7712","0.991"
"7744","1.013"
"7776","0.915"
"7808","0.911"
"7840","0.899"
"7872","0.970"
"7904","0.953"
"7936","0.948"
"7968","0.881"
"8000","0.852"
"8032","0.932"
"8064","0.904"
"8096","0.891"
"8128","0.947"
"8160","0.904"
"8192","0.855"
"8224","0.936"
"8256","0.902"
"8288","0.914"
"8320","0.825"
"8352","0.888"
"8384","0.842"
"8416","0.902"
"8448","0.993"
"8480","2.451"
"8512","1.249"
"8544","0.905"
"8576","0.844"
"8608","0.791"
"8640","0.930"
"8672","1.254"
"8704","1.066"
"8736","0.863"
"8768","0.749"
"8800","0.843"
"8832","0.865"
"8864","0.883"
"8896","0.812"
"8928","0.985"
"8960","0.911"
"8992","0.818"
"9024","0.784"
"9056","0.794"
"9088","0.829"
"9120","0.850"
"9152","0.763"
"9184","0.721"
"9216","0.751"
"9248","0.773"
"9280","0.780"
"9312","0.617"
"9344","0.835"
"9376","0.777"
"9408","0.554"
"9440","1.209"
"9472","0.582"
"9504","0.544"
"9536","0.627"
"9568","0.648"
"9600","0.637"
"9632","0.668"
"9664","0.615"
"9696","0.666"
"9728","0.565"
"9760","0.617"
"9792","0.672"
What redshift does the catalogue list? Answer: 0.29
